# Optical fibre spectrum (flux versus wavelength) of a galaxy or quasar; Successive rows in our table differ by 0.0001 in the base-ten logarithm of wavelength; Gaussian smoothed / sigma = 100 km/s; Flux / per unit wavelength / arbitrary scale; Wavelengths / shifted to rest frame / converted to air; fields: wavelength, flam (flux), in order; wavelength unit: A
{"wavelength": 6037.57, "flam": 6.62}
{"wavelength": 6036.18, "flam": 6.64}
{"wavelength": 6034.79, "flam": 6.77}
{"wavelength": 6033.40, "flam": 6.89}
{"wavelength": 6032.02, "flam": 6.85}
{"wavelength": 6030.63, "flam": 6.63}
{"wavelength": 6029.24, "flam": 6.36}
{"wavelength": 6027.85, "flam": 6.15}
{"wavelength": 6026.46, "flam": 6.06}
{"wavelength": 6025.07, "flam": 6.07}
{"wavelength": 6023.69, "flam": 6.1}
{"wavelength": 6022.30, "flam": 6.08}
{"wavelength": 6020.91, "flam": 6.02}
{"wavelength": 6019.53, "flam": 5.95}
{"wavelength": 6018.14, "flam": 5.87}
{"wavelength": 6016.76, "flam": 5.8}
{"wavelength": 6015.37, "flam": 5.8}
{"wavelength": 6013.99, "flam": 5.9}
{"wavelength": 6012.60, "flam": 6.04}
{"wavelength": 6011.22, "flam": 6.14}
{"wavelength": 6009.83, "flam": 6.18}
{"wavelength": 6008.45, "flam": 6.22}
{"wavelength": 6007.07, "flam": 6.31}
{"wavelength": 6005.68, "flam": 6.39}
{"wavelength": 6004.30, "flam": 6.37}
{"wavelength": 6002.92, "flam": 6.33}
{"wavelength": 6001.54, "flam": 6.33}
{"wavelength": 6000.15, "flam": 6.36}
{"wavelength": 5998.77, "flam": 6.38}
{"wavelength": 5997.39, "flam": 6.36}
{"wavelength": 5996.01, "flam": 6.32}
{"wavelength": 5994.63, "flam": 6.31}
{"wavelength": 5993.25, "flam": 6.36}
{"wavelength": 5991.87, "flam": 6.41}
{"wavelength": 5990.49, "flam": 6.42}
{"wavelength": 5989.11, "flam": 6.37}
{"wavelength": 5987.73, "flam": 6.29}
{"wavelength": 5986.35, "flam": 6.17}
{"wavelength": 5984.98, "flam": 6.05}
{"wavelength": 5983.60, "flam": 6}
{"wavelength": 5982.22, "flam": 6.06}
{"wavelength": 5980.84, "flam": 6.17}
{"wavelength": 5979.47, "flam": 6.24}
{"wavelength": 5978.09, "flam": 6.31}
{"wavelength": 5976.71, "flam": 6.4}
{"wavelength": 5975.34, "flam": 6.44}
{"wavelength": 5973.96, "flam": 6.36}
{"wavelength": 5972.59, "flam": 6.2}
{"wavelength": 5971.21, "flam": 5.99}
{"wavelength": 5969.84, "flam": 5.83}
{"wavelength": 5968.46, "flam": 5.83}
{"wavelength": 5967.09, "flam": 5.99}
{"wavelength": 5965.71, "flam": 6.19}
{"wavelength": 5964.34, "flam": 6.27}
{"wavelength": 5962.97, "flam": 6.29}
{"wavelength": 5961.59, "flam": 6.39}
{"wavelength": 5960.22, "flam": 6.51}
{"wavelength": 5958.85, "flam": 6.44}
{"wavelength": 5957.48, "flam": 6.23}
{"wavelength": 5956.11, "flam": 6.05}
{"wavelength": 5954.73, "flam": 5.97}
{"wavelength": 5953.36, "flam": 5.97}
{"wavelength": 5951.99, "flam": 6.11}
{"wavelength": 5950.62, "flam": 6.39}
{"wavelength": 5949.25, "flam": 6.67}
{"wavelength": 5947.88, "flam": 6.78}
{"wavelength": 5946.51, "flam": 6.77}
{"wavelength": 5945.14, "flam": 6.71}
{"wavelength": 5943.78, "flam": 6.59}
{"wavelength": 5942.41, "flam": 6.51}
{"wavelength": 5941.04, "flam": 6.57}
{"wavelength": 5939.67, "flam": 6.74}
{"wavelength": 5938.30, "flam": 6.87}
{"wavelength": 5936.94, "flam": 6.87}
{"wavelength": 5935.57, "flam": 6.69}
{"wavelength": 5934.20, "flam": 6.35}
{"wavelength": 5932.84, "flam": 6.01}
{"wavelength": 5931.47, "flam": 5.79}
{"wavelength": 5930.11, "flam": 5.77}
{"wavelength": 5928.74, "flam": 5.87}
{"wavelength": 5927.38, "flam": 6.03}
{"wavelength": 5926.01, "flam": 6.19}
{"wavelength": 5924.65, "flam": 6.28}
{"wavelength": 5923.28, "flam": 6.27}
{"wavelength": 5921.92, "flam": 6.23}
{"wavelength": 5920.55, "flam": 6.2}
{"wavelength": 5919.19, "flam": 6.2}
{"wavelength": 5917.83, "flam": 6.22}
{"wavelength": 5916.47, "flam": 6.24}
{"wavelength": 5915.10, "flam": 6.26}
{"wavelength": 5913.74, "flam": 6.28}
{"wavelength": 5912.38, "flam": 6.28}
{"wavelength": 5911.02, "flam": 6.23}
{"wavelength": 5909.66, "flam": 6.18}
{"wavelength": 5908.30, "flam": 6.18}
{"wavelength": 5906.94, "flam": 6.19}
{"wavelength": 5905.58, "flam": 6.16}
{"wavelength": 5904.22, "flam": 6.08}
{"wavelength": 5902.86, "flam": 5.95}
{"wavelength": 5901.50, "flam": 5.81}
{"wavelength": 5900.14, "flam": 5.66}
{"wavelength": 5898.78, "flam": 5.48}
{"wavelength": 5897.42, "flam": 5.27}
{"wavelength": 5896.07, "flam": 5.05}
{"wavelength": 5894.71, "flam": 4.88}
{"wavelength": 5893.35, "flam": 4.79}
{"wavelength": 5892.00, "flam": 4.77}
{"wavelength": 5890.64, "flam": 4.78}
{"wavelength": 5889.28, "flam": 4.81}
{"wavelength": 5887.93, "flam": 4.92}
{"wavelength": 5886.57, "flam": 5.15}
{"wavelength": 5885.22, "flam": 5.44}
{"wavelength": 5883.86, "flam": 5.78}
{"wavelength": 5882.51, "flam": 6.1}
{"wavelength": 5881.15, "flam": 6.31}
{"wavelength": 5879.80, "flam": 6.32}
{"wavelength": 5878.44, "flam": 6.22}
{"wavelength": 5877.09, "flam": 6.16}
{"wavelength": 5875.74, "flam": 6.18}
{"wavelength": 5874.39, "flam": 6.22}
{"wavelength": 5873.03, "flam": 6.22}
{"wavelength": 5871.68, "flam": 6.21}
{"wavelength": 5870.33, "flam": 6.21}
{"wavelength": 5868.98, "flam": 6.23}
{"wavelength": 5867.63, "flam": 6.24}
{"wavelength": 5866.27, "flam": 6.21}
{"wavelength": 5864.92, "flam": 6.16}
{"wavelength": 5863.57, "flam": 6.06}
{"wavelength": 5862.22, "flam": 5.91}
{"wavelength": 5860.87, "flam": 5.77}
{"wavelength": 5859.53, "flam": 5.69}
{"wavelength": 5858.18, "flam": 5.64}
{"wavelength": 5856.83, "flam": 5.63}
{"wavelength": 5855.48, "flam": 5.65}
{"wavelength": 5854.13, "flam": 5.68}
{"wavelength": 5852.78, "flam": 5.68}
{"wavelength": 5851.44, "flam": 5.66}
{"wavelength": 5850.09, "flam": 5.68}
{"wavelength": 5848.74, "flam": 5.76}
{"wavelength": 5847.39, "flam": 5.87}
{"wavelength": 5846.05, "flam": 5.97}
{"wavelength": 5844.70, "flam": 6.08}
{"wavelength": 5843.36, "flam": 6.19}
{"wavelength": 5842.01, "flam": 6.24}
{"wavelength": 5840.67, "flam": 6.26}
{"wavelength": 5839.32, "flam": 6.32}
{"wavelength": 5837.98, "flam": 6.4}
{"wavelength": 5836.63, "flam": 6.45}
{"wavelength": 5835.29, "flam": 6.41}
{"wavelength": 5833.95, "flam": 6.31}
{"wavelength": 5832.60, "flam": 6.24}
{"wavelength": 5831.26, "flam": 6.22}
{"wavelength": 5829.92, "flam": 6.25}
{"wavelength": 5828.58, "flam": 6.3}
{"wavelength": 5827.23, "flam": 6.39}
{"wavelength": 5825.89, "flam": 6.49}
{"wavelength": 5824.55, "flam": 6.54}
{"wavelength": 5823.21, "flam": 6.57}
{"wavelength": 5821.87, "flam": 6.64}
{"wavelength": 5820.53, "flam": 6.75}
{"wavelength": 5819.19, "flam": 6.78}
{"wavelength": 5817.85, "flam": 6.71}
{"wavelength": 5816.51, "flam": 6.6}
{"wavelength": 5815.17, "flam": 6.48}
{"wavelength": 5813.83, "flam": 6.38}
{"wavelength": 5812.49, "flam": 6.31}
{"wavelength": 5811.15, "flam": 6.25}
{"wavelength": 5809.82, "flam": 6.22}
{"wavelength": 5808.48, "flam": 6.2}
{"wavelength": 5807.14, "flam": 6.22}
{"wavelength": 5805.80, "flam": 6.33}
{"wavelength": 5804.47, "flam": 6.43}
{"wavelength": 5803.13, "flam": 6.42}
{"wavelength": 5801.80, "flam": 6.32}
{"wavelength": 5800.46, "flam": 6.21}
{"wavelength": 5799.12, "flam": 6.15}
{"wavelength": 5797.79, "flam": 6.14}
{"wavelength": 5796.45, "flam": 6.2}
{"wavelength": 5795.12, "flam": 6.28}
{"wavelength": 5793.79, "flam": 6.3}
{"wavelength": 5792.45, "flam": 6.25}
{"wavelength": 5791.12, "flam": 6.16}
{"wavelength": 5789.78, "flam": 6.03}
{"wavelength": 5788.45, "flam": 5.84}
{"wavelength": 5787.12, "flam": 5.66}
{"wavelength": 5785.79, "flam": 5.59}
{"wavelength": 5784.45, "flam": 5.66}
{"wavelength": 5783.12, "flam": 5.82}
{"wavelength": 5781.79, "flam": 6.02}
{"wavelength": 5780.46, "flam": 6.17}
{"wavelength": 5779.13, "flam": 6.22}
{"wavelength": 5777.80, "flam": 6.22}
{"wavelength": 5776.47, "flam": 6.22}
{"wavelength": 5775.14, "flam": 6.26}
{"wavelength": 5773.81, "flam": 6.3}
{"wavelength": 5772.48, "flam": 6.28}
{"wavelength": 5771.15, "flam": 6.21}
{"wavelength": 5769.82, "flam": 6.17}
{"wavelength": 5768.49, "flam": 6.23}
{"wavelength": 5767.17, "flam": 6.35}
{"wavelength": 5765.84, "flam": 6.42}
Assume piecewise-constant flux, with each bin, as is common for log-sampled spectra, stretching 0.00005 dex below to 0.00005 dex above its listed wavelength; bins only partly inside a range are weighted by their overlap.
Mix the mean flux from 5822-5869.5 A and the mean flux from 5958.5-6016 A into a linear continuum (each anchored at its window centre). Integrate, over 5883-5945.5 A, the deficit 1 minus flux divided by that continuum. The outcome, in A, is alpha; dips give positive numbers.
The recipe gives 2.20 A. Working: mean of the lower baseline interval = 6.1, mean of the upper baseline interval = 6.23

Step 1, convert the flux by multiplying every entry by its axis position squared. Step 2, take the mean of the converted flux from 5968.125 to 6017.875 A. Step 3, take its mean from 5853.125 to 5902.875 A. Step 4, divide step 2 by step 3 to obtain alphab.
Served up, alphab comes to 1.13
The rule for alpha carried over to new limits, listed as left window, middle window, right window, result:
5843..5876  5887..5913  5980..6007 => 2.17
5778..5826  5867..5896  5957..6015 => 2.57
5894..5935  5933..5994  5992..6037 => -2.11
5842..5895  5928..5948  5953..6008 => -1.25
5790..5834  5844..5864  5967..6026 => 1.71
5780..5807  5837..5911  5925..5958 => 4.85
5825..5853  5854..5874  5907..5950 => 0.76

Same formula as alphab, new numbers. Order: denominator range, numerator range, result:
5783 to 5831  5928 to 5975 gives 1.06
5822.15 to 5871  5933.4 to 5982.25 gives 1.08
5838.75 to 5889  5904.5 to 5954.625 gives 1.09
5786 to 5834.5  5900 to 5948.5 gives 1.03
